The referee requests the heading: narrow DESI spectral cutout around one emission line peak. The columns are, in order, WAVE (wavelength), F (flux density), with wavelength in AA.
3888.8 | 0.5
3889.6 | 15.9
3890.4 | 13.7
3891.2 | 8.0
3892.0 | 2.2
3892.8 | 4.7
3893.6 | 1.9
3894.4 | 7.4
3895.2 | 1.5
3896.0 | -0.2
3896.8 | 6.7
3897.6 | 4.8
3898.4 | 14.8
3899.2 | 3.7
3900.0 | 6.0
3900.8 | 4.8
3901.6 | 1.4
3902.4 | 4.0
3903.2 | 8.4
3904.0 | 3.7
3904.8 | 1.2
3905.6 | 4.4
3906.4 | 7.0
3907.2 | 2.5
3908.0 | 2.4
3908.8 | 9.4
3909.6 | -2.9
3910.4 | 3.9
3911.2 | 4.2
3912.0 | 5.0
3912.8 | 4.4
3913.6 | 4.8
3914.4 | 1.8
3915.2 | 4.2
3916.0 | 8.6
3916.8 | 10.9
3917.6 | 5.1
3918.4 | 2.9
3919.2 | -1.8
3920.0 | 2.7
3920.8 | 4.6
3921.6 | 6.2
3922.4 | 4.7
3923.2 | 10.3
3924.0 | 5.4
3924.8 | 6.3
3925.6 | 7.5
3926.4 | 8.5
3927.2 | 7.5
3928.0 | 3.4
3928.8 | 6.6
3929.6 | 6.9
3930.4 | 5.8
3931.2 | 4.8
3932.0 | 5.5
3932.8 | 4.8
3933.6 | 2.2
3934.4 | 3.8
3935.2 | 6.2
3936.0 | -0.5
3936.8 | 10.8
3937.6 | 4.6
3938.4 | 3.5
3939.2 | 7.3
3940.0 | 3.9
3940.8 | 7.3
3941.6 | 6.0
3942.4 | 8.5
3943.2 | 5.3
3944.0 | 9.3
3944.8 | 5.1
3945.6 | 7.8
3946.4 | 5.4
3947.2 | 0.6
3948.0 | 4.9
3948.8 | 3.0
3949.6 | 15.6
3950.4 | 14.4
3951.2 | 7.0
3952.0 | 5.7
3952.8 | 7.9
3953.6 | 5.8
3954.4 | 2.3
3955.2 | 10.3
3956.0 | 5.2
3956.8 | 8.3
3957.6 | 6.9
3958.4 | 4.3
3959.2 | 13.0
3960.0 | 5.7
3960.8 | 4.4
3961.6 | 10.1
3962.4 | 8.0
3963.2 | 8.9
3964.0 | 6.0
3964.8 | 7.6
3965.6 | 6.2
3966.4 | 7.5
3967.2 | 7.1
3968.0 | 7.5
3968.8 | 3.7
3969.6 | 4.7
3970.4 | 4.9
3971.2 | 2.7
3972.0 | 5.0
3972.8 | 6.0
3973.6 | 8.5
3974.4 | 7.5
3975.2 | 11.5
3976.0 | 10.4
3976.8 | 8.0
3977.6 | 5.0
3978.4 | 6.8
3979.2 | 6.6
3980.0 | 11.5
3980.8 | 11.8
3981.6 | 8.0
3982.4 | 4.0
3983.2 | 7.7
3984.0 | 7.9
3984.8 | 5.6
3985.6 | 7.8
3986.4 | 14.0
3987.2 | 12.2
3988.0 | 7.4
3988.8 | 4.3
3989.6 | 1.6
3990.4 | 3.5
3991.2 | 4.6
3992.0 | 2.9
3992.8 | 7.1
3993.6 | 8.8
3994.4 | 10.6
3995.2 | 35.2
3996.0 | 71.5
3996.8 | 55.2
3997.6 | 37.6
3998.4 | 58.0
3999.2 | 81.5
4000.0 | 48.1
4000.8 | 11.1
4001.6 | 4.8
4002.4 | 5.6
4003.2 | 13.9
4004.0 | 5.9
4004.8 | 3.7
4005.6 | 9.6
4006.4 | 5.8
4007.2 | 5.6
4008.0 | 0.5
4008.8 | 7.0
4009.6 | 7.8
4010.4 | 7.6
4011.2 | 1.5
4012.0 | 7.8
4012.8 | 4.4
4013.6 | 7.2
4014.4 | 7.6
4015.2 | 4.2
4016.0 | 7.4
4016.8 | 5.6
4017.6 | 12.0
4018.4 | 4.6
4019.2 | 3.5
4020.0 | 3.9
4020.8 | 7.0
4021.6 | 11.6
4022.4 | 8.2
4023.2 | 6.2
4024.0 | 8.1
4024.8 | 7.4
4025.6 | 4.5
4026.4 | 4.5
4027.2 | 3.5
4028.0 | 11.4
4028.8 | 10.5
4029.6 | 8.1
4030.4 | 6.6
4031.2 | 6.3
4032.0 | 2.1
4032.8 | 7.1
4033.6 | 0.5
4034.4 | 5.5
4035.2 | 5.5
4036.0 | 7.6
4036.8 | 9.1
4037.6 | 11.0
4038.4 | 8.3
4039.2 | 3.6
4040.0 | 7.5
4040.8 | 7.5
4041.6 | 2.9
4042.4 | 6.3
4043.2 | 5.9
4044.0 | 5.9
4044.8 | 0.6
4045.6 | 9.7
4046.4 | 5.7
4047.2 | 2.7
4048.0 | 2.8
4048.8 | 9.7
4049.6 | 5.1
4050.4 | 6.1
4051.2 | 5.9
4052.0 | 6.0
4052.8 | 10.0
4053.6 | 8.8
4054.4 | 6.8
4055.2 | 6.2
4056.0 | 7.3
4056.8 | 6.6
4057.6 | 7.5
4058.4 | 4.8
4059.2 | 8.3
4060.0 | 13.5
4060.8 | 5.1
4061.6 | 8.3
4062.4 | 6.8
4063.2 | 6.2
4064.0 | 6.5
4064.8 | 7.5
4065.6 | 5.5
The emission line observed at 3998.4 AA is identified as [O II] 3727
